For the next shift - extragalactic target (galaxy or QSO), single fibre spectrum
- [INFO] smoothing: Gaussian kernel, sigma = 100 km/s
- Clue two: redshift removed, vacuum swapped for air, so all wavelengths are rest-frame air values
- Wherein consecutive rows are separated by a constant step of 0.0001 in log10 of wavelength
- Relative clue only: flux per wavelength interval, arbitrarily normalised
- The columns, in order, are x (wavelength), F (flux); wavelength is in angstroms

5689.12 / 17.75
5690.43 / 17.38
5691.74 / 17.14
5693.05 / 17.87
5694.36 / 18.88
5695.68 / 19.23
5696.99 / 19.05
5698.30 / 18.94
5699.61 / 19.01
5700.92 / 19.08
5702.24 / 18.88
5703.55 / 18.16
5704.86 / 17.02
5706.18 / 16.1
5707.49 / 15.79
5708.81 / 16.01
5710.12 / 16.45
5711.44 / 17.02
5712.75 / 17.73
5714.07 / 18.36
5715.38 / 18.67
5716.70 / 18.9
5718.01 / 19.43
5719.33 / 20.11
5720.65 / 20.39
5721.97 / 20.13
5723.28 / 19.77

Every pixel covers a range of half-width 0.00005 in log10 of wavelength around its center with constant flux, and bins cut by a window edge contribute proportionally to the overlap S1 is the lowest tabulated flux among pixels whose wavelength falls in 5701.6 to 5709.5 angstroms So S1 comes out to 15.79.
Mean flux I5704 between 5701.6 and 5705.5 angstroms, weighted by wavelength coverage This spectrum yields 18.1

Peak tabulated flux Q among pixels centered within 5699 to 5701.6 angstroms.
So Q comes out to 19.08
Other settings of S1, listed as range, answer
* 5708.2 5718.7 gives 16.01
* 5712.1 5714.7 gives 17.73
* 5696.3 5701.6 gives 18.94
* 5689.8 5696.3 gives 17.14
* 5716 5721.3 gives 18.9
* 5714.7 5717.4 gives 18.67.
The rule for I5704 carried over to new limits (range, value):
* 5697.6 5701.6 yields 19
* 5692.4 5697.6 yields 18.7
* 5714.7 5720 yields 19.3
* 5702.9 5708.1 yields 16.8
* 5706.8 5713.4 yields 16.6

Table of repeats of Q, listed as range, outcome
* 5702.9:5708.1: 18.16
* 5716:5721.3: 20.39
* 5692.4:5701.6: 19.23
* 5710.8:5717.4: 18.9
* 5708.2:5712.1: 17.02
